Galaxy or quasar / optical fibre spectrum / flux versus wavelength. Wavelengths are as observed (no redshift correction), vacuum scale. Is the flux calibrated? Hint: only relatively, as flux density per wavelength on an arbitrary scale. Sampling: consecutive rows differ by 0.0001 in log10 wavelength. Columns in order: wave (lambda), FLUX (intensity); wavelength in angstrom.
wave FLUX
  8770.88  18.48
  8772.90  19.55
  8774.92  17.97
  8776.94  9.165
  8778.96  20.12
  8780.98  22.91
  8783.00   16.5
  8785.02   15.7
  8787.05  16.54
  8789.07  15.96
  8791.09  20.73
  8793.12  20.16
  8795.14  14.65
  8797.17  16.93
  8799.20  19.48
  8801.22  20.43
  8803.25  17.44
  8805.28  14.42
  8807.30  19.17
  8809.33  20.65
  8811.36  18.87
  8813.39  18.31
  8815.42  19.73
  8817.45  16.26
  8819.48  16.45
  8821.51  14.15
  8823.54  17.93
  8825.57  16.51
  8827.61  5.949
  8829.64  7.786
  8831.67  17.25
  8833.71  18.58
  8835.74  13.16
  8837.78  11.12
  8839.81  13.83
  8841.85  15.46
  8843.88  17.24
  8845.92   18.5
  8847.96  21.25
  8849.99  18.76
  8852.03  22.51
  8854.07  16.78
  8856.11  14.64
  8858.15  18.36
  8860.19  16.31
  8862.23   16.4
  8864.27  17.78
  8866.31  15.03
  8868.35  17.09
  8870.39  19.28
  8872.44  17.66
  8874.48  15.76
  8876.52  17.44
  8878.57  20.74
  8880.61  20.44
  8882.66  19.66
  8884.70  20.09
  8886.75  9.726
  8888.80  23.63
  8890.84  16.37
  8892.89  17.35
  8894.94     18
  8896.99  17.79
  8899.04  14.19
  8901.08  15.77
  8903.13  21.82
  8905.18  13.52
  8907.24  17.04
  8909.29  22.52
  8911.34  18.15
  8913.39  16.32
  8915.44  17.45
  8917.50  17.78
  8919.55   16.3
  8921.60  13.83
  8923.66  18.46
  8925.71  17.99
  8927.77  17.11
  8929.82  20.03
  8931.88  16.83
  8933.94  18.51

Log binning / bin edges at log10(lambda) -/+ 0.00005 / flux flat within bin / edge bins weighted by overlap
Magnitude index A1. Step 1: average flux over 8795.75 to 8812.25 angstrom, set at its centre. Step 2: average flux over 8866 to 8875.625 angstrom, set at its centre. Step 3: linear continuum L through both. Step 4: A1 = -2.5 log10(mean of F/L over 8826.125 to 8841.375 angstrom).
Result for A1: 0.36 mag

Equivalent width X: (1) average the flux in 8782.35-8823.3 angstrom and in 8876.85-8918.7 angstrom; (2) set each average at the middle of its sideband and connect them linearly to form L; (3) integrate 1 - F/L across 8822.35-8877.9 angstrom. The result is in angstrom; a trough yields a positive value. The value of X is 4.73 angstrom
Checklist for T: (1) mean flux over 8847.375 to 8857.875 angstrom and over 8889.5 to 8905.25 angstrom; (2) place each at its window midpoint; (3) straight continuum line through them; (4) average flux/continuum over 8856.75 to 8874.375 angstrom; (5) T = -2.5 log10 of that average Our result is 0.069 mag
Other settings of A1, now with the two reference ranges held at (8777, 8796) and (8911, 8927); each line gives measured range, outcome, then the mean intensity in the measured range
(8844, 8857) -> -0.08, 18.7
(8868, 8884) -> -0.08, 18.6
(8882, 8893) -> -0.04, 17.8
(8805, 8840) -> 0.12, 15.6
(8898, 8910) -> -0.02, 17.3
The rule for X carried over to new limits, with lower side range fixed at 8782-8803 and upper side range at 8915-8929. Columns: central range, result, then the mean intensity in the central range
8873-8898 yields -1.3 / 18.1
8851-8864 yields -0.1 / 17.5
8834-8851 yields 1.1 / 16.3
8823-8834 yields 2.5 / 13.5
